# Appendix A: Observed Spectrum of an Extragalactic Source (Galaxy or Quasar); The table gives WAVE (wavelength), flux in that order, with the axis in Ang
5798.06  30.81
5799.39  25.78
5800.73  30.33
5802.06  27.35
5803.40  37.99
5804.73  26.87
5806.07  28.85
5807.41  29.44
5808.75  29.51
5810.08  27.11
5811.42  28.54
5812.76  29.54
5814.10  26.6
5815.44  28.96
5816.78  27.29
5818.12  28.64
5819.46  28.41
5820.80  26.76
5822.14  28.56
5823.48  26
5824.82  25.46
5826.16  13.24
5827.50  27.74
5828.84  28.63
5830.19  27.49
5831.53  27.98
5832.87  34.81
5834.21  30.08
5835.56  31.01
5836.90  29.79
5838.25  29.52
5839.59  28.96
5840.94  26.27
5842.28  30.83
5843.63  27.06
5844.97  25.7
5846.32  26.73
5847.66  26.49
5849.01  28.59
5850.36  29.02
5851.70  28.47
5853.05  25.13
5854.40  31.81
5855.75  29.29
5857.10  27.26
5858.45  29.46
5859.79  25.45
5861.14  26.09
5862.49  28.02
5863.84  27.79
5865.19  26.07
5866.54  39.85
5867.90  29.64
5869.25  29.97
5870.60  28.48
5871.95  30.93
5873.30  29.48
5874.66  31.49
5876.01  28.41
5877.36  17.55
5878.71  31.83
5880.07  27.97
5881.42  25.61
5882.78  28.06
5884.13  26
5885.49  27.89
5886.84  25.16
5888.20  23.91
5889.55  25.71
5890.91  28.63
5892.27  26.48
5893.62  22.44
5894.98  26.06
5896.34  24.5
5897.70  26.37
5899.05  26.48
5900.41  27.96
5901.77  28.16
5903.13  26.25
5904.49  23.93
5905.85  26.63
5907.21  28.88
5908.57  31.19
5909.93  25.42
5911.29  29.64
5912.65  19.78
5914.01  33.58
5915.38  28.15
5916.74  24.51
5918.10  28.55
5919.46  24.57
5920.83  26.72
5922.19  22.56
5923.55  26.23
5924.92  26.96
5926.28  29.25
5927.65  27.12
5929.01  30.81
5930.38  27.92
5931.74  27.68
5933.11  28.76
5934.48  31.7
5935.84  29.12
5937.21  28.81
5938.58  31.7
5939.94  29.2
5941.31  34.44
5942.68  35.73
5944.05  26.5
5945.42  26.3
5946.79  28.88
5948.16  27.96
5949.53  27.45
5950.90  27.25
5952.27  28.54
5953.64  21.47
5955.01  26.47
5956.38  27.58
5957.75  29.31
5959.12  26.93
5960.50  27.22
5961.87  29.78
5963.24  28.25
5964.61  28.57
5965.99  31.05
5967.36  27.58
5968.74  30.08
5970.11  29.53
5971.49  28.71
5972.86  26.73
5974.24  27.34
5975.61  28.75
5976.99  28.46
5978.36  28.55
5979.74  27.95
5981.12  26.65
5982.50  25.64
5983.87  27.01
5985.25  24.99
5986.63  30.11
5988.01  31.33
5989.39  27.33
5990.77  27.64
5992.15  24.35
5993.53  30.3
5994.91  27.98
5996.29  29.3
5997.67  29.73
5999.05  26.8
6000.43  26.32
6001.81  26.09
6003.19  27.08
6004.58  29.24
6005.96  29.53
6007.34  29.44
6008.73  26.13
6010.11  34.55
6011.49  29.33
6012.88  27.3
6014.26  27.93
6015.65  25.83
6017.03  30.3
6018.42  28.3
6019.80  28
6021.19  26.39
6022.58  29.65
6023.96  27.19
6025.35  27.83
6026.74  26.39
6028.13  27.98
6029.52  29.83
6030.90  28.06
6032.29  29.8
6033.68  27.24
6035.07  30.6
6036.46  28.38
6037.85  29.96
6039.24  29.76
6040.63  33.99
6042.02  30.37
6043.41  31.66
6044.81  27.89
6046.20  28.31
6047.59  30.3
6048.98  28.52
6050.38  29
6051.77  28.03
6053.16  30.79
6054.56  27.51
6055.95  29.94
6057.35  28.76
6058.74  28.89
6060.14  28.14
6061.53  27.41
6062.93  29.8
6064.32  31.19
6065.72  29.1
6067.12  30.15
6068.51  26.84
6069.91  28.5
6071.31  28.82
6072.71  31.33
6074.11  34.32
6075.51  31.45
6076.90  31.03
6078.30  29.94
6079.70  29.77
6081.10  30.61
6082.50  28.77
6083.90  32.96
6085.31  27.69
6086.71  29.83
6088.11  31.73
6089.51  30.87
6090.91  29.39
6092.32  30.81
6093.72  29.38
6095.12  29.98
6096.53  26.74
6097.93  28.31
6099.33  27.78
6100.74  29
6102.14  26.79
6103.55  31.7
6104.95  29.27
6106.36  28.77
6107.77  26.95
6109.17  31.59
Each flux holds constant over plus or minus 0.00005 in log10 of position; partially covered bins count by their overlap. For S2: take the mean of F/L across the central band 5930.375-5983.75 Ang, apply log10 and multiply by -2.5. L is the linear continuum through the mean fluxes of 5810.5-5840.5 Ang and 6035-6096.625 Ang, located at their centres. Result 0.017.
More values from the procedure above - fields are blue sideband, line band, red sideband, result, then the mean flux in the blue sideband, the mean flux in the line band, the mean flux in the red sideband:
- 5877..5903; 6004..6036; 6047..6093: 0.01 mag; 26.3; 28.6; 29.8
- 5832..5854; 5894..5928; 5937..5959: 0.07 mag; 28.7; 26.7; 28.6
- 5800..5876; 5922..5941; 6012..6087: 0.01 mag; 28.5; 28.7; 29.2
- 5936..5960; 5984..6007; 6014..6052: 0.03 mag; 28.5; 28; 28.9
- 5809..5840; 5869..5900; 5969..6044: 0.05 mag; 27.9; 26.9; 28.4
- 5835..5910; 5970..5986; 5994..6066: 0.04 mag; 27.7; 27.5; 28.8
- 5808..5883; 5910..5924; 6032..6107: 0.09 mag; 28.1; 26.4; 29.6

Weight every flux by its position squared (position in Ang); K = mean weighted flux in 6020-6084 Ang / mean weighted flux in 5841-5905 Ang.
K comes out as 1.1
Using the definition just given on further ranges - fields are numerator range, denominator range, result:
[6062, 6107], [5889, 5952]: 1.13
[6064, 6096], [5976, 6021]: 1.10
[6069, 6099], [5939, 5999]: 1.11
